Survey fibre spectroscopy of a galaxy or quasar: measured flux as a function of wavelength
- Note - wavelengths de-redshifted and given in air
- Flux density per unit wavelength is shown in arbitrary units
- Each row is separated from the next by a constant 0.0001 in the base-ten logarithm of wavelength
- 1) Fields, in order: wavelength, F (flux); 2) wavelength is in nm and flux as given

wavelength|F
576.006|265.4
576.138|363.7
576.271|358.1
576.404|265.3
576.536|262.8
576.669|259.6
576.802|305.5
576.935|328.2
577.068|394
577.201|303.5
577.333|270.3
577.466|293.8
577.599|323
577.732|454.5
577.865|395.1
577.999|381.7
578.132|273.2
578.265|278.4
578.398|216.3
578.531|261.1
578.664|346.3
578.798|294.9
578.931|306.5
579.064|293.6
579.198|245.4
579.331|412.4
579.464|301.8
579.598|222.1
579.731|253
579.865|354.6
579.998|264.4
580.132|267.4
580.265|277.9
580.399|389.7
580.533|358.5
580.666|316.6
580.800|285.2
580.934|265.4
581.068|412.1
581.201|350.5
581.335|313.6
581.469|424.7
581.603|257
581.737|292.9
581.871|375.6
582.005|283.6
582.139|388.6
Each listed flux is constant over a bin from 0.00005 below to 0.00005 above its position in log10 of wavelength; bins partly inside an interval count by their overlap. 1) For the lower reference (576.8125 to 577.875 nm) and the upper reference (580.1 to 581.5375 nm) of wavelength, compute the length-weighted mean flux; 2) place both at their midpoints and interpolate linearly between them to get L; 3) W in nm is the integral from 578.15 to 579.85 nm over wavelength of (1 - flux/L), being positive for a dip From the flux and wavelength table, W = 0.25 nm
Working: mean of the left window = 341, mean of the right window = 334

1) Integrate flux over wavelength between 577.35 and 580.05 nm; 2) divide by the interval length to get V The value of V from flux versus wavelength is 308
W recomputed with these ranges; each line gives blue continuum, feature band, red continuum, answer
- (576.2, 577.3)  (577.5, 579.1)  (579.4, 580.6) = -0.076 nm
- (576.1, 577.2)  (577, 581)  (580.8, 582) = 0.156 nm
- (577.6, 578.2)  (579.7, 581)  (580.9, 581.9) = 0.158 nm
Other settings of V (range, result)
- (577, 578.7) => 322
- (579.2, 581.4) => 313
